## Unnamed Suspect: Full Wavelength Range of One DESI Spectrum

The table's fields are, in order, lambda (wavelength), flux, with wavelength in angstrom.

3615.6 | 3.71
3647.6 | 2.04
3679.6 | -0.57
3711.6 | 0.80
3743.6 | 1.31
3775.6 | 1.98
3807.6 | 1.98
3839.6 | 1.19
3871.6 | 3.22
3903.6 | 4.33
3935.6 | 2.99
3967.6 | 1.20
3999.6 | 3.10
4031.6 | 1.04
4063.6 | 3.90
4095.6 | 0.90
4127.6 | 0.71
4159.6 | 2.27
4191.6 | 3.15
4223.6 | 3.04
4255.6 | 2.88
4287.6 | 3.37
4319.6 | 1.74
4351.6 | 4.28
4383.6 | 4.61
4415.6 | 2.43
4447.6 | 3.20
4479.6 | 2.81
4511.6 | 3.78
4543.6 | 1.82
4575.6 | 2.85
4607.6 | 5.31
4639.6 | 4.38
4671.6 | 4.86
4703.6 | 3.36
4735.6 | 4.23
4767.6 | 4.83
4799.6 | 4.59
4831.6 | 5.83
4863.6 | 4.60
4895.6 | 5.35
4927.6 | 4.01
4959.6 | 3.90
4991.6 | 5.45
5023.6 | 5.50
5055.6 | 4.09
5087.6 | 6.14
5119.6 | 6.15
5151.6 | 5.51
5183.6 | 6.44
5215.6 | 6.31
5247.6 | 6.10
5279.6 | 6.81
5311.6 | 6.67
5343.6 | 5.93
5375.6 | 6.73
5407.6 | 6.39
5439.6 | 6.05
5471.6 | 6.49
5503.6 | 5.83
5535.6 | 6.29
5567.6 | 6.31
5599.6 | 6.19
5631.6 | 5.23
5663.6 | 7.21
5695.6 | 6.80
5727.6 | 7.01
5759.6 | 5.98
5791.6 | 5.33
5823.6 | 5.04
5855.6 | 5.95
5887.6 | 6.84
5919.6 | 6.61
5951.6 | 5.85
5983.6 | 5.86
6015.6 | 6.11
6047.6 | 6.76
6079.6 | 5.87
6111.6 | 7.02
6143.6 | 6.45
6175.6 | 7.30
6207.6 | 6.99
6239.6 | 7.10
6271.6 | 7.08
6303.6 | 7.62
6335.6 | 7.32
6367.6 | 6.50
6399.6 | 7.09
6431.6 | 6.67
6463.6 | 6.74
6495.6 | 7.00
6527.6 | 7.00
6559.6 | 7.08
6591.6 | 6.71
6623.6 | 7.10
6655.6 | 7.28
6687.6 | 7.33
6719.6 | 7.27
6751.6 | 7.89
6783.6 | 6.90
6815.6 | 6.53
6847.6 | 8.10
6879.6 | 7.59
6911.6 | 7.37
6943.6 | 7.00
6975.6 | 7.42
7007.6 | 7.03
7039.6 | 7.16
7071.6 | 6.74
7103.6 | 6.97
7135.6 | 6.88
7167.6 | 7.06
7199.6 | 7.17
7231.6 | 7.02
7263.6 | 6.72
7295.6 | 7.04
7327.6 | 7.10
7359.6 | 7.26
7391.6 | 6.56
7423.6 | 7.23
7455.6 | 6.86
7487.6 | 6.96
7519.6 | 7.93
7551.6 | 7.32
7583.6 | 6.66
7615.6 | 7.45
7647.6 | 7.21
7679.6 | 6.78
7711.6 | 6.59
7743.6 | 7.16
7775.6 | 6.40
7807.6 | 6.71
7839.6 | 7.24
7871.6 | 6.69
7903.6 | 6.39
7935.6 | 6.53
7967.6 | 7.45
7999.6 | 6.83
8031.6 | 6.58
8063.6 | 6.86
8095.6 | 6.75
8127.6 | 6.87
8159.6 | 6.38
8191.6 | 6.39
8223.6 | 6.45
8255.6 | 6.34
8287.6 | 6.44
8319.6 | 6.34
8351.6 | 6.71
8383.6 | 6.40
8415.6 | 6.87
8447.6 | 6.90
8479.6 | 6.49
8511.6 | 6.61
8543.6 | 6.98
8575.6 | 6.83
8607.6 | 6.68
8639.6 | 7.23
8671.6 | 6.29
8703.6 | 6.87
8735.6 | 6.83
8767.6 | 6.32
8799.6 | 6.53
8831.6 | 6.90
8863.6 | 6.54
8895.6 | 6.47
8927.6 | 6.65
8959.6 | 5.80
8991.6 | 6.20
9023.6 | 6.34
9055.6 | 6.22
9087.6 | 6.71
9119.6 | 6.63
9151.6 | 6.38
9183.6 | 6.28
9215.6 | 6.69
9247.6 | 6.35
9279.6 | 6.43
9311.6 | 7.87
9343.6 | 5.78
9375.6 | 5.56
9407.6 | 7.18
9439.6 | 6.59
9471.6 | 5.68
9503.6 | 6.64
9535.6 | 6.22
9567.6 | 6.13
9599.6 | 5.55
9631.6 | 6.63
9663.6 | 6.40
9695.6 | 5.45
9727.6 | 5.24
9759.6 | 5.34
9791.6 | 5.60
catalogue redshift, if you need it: 0.15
